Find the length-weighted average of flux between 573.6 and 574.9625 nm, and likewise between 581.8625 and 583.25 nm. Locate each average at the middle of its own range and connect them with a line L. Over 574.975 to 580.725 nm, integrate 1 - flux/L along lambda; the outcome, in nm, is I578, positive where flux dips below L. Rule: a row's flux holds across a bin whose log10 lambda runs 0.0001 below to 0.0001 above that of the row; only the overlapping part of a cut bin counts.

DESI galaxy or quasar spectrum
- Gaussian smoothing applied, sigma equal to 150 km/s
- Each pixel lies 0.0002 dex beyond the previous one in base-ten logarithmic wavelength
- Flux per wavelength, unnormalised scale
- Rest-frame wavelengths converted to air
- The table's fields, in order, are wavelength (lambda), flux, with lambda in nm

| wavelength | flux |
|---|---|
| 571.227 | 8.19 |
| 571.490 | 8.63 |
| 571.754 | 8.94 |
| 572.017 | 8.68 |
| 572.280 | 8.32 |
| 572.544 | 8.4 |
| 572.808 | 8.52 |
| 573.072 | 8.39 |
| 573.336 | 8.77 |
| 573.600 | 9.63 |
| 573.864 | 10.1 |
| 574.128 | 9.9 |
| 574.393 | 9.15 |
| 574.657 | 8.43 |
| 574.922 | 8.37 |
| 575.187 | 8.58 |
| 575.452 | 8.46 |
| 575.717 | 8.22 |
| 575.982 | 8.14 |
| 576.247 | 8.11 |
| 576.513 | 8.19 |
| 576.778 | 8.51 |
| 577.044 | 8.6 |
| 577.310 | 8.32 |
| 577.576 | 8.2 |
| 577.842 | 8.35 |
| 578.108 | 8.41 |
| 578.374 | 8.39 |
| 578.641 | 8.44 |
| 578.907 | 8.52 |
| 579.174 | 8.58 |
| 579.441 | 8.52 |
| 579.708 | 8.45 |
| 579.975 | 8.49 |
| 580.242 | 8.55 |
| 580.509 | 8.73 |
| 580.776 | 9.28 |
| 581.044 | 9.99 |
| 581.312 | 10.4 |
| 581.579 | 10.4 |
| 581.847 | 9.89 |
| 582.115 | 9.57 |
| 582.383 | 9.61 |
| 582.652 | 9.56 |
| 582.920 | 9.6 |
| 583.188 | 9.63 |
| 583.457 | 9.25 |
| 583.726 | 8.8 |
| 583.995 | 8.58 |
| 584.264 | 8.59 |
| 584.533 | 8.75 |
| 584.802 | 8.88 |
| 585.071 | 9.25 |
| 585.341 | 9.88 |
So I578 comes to 0.61 nm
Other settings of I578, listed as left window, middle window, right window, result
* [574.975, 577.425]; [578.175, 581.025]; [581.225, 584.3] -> 0.10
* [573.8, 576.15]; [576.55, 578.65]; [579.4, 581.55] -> 0.13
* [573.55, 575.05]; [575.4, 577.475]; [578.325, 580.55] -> 0.15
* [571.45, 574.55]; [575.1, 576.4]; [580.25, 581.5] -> 0.12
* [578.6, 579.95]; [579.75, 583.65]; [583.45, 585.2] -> -0.36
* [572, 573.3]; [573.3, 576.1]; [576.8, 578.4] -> -0.15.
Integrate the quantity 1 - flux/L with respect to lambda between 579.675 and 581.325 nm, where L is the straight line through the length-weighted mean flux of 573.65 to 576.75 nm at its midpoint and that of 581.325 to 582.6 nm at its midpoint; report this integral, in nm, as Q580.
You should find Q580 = 0.10 nm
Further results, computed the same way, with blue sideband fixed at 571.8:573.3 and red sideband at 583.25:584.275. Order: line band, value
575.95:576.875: 0.04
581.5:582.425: -0.11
